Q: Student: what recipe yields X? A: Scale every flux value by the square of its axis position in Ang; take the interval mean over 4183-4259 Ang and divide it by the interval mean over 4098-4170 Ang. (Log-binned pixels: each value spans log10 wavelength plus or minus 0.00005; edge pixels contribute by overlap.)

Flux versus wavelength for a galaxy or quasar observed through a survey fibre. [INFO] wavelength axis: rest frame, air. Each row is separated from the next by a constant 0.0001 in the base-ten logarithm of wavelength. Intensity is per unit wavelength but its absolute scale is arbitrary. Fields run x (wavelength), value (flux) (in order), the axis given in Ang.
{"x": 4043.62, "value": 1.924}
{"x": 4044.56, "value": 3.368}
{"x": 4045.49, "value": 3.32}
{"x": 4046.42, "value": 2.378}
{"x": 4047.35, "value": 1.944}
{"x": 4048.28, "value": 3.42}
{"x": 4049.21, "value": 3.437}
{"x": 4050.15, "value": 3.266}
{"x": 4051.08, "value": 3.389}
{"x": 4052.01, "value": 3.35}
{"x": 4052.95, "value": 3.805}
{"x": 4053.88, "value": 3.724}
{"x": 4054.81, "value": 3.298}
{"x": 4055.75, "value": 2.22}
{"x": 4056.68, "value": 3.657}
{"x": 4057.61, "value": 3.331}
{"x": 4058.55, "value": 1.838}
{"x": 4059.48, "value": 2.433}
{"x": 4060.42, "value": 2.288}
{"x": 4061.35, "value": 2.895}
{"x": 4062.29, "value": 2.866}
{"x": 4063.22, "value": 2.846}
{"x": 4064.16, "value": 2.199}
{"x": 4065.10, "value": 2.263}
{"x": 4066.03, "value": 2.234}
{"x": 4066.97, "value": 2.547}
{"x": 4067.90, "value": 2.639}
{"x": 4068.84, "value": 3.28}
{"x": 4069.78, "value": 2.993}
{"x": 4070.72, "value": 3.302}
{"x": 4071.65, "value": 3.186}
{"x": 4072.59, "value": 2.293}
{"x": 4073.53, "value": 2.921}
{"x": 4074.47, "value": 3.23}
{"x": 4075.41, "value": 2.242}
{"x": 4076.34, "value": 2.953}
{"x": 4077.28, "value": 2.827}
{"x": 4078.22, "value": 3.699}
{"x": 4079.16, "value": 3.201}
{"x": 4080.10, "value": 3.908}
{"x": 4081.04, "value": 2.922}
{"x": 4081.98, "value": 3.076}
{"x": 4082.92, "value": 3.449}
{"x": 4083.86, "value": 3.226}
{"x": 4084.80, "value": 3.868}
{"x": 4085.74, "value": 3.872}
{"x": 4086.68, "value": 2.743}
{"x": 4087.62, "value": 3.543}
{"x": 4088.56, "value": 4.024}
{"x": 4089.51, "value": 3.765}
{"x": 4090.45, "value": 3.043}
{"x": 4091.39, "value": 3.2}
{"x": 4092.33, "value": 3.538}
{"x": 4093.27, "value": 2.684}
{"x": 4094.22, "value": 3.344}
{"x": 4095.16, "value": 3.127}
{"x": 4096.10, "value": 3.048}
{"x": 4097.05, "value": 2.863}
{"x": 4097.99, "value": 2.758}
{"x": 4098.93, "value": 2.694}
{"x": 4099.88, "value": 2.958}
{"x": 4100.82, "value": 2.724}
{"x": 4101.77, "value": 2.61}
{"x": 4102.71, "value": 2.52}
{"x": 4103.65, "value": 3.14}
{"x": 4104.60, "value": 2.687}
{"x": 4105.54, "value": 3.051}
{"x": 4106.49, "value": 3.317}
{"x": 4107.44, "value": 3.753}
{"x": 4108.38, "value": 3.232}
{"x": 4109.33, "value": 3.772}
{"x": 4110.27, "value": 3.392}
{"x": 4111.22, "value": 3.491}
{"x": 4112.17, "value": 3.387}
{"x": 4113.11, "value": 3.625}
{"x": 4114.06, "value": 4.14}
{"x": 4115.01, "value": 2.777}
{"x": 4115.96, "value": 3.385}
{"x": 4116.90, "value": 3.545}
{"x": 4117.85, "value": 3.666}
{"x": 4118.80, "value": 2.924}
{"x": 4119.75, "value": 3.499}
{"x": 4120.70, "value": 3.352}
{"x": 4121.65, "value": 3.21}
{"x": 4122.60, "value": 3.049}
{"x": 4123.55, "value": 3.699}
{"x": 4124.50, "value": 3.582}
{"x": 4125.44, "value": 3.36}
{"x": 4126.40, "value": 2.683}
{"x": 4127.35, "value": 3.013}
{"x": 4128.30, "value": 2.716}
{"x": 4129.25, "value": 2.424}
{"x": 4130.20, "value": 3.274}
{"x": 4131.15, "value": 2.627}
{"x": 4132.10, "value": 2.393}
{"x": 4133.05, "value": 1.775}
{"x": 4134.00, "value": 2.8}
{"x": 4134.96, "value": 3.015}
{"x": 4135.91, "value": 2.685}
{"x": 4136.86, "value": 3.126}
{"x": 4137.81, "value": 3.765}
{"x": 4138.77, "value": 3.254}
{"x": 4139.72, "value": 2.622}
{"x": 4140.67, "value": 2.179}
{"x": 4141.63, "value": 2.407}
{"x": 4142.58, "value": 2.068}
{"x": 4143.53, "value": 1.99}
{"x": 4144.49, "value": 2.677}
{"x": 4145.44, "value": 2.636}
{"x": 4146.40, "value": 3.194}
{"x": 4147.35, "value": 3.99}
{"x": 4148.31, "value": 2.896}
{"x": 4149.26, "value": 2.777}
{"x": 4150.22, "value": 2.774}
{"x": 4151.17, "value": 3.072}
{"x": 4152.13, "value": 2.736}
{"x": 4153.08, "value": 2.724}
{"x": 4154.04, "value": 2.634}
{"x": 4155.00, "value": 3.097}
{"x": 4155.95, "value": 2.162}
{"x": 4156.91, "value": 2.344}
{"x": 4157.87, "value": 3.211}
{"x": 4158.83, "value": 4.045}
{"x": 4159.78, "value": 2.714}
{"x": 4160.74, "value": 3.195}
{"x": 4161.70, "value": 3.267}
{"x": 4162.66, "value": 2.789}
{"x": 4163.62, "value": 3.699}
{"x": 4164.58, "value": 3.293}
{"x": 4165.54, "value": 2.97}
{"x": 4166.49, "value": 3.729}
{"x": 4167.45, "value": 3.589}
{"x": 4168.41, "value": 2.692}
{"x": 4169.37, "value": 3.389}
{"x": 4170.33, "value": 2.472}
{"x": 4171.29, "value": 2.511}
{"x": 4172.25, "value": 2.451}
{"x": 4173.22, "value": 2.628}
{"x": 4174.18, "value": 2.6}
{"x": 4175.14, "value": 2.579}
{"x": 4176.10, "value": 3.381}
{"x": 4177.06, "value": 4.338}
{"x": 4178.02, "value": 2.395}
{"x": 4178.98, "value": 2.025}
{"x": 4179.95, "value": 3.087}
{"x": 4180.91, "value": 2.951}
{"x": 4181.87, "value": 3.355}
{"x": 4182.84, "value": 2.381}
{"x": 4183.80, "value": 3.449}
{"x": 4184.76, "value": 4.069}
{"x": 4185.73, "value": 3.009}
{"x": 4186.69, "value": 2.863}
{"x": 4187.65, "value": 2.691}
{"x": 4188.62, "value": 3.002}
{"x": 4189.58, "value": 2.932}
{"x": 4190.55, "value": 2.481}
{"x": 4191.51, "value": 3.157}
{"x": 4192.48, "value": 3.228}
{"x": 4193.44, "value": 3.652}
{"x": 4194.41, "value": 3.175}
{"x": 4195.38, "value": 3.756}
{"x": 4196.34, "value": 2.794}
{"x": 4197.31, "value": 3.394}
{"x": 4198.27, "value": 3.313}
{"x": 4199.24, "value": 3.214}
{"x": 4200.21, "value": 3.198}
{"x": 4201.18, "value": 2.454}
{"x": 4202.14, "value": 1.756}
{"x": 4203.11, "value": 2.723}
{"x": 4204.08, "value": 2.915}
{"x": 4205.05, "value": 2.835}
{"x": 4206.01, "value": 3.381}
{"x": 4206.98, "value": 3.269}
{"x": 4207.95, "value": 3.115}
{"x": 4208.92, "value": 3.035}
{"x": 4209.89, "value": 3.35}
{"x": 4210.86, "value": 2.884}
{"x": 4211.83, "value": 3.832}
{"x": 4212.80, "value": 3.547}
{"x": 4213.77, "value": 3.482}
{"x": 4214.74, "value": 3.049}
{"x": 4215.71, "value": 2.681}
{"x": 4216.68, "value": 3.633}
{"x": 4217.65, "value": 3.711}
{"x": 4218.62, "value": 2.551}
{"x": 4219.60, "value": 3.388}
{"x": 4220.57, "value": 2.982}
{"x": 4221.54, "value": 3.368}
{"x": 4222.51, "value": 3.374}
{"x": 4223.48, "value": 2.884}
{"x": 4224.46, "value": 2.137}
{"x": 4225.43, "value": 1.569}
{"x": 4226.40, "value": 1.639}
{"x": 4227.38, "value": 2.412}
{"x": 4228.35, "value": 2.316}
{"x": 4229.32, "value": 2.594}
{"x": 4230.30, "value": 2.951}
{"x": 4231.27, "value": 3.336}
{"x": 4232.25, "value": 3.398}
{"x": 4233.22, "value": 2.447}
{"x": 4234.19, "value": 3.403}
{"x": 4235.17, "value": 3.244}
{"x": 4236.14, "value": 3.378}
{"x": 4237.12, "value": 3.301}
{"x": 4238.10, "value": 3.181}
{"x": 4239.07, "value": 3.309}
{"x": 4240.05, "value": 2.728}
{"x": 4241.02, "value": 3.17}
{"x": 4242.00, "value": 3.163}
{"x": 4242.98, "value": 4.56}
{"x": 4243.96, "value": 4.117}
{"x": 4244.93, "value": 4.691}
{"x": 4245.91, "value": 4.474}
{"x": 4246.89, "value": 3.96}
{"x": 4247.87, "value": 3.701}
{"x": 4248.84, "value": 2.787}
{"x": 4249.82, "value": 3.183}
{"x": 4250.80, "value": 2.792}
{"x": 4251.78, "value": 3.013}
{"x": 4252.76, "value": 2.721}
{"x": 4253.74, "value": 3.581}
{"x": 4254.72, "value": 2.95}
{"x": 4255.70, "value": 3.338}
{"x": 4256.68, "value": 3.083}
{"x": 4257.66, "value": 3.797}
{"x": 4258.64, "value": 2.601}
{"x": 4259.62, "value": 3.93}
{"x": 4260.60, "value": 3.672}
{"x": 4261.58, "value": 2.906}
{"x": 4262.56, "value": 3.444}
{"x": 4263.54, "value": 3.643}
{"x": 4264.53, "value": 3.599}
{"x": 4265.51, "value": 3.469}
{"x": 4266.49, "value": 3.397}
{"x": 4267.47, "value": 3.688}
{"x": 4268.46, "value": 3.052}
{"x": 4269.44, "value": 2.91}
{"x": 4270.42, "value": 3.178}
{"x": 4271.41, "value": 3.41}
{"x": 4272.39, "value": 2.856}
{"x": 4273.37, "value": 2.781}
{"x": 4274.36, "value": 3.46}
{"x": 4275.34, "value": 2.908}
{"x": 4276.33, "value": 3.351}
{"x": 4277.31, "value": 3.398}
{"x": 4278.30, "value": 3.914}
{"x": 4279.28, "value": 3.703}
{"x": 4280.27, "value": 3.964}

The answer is 1.1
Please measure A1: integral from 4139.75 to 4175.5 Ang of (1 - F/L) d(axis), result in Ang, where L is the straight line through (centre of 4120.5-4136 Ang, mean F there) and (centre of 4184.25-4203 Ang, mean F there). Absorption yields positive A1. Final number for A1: 1.3 Ang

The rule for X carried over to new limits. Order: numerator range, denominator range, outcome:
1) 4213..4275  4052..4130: 1.11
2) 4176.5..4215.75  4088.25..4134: 1.02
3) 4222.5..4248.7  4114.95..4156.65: 1.14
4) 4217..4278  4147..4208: 1.10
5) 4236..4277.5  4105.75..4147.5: 1.17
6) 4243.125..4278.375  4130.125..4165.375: 1.25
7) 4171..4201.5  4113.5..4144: 1.05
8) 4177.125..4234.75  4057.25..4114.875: 1.03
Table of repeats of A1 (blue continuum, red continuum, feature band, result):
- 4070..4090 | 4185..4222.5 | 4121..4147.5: 2.8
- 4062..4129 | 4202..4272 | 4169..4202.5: 2.0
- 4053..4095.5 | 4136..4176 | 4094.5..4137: -1.6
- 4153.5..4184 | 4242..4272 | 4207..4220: -0.1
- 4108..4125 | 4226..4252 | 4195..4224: 1.4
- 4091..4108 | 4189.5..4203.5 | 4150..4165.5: 0.1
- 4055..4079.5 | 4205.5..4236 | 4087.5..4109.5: -2.3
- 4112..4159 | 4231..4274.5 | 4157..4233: 3.5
